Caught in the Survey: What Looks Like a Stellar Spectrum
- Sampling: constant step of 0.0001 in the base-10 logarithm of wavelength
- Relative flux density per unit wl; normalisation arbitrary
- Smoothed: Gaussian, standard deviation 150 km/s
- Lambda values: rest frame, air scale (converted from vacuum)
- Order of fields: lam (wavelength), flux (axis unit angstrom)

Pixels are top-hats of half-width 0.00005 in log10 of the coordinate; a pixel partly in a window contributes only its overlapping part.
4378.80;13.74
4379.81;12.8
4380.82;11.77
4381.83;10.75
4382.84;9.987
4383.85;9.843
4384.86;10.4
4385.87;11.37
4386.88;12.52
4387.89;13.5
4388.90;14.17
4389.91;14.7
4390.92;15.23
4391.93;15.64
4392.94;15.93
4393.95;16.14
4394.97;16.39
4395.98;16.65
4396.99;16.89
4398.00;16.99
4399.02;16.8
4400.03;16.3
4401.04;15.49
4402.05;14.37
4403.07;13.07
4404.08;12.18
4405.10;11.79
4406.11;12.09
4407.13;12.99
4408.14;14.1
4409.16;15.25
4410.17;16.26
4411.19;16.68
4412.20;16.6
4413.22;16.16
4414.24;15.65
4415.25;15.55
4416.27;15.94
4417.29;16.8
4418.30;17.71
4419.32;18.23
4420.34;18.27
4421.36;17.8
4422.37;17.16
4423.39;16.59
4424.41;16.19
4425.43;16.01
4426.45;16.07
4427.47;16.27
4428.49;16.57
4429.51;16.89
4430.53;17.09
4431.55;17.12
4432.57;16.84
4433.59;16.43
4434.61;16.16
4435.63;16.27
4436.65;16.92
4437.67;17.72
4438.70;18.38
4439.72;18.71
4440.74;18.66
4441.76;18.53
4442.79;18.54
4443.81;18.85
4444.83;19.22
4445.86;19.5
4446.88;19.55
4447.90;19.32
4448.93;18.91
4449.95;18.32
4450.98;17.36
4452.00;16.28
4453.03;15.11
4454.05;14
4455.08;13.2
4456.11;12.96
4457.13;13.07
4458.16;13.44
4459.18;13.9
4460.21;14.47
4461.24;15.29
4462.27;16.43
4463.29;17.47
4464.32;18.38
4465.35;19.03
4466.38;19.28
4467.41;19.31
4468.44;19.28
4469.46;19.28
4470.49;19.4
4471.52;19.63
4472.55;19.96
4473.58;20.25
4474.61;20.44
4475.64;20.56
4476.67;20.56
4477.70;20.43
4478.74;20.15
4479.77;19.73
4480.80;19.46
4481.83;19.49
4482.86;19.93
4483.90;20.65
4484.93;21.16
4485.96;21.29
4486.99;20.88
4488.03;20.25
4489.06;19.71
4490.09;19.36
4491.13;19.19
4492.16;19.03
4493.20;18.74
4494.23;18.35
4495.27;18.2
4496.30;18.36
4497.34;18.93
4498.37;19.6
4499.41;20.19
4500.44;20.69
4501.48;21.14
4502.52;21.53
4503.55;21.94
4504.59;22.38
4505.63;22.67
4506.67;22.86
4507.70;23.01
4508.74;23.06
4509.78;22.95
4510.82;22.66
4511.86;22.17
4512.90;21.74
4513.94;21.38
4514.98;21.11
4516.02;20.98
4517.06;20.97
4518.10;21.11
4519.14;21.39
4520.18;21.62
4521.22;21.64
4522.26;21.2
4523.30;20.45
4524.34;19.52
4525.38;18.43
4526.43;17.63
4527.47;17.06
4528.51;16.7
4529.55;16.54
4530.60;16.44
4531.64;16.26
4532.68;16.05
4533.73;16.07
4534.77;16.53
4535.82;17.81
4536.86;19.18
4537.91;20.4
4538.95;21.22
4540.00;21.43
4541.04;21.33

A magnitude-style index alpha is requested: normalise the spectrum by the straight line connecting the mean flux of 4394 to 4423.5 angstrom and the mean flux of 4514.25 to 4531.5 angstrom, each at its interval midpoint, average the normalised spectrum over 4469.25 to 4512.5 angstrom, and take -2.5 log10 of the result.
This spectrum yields -0.11 mag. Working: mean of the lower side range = 15.7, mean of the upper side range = 19.5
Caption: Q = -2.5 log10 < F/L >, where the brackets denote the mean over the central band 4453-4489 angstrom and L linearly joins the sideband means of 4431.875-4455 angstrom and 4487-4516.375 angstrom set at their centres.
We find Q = 0.05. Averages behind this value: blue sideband 17.6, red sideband 20.8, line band 18.3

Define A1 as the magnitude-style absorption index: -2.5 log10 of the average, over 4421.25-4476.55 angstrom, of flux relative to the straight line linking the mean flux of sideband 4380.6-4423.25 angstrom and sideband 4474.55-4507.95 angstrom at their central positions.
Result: 0.02 mag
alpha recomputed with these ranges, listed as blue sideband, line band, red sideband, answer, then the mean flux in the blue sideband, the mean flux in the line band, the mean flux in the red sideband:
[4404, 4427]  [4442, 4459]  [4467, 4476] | 0.10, 15.8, 16.7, 19.8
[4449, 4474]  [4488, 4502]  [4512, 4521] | 0.01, 16.9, 19.4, 21.3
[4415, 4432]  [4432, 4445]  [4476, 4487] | 0.00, 16.9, 17.8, 20.3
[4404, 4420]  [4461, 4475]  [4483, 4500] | -0.03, 15.4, 18.9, 19.6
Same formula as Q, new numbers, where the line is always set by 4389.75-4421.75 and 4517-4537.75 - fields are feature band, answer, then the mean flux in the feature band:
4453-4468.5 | 0.077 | 15.8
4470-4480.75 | -0.159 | 20.1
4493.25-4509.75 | -0.161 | 20.9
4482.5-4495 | -0.126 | 19.8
